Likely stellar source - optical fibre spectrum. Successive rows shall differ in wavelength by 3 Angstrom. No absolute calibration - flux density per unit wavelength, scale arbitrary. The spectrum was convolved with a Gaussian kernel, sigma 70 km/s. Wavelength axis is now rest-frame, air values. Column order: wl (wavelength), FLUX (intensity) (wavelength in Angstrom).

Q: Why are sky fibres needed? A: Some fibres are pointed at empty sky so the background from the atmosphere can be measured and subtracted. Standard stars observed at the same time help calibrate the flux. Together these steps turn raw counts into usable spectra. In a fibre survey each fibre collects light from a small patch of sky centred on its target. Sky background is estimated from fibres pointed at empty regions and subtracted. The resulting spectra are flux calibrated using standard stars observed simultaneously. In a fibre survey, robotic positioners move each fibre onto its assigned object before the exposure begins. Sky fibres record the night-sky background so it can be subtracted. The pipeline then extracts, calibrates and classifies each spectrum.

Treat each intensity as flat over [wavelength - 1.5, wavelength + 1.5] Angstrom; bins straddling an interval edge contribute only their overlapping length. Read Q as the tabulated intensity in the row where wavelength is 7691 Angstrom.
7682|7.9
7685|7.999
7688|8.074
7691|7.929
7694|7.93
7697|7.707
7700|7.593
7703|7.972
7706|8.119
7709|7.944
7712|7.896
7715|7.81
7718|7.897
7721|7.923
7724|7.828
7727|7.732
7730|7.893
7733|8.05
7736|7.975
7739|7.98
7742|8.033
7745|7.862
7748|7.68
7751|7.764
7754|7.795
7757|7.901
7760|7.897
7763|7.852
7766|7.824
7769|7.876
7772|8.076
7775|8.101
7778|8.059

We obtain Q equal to 7.929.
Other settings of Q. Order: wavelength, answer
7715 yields 7.81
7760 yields 7.897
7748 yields 7.68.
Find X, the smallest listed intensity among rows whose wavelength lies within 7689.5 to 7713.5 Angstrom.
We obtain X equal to 7.593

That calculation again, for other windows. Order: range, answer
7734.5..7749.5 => 7.68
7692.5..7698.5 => 7.707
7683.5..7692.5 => 7.929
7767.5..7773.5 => 7.876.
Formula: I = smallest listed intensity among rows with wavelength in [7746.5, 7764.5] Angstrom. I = 7.68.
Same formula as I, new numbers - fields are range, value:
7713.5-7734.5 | 7.732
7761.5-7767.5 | 7.824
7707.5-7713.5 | 7.896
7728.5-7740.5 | 7.893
